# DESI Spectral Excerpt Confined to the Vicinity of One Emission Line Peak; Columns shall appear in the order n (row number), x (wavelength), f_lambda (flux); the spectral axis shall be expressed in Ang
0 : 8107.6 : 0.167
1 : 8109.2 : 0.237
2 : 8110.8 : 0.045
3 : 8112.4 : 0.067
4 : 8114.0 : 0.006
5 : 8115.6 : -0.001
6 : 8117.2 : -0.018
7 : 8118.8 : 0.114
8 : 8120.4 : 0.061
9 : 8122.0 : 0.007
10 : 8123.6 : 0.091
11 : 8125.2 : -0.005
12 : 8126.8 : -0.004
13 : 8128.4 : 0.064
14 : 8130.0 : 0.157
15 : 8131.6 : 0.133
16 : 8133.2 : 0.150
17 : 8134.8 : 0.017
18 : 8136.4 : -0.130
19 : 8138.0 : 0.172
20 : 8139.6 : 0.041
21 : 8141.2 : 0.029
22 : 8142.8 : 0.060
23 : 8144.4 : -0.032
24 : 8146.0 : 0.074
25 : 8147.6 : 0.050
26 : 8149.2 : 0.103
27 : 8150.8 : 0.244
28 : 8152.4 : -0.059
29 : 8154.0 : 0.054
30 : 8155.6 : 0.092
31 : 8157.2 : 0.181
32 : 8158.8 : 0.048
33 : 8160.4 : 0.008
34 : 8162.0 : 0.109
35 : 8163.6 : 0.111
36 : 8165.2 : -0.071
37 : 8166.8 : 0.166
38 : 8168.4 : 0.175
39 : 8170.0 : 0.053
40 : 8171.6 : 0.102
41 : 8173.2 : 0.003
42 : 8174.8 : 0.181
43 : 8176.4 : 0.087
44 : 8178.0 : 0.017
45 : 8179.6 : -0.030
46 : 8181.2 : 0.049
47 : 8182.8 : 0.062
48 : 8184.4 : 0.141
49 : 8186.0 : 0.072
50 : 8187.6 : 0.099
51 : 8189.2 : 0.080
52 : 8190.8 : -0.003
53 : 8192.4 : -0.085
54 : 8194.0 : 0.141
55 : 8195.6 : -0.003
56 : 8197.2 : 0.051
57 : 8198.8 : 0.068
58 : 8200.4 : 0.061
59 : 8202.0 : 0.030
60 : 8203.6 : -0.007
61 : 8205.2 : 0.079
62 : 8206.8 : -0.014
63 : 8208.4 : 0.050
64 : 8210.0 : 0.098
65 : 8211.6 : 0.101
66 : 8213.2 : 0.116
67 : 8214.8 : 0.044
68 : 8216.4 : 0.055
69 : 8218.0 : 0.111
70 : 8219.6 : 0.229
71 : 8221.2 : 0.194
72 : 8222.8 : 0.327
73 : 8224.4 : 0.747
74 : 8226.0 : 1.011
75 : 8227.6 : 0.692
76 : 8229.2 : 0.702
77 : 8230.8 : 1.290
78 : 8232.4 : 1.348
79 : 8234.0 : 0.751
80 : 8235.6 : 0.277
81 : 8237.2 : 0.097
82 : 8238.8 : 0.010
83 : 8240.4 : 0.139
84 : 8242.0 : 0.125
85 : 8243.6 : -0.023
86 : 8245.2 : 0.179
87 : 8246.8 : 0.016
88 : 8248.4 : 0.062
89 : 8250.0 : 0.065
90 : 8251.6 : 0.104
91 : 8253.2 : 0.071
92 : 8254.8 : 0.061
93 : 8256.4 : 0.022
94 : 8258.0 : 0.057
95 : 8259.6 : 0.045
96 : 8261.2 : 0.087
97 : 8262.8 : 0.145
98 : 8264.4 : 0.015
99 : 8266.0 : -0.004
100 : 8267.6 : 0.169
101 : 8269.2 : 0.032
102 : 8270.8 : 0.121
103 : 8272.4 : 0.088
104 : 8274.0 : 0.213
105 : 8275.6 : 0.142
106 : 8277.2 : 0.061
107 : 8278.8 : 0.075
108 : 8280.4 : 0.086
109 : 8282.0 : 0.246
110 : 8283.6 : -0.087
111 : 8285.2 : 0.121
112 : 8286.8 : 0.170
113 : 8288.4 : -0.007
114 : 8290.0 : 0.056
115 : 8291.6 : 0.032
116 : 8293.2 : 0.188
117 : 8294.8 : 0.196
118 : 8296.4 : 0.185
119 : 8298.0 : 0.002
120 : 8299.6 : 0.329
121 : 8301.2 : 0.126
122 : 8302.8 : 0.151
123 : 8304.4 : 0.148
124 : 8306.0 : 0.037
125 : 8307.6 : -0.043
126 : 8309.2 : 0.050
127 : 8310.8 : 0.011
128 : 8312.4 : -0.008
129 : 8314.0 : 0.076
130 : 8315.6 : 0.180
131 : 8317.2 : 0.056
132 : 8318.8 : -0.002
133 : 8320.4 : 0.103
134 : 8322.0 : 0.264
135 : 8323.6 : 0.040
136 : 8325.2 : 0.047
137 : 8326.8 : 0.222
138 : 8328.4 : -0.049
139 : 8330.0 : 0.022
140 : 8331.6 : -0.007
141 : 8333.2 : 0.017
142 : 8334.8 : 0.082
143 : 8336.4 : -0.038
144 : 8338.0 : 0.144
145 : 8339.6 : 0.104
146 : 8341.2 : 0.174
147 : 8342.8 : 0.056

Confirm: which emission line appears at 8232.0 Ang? [O II] 3727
